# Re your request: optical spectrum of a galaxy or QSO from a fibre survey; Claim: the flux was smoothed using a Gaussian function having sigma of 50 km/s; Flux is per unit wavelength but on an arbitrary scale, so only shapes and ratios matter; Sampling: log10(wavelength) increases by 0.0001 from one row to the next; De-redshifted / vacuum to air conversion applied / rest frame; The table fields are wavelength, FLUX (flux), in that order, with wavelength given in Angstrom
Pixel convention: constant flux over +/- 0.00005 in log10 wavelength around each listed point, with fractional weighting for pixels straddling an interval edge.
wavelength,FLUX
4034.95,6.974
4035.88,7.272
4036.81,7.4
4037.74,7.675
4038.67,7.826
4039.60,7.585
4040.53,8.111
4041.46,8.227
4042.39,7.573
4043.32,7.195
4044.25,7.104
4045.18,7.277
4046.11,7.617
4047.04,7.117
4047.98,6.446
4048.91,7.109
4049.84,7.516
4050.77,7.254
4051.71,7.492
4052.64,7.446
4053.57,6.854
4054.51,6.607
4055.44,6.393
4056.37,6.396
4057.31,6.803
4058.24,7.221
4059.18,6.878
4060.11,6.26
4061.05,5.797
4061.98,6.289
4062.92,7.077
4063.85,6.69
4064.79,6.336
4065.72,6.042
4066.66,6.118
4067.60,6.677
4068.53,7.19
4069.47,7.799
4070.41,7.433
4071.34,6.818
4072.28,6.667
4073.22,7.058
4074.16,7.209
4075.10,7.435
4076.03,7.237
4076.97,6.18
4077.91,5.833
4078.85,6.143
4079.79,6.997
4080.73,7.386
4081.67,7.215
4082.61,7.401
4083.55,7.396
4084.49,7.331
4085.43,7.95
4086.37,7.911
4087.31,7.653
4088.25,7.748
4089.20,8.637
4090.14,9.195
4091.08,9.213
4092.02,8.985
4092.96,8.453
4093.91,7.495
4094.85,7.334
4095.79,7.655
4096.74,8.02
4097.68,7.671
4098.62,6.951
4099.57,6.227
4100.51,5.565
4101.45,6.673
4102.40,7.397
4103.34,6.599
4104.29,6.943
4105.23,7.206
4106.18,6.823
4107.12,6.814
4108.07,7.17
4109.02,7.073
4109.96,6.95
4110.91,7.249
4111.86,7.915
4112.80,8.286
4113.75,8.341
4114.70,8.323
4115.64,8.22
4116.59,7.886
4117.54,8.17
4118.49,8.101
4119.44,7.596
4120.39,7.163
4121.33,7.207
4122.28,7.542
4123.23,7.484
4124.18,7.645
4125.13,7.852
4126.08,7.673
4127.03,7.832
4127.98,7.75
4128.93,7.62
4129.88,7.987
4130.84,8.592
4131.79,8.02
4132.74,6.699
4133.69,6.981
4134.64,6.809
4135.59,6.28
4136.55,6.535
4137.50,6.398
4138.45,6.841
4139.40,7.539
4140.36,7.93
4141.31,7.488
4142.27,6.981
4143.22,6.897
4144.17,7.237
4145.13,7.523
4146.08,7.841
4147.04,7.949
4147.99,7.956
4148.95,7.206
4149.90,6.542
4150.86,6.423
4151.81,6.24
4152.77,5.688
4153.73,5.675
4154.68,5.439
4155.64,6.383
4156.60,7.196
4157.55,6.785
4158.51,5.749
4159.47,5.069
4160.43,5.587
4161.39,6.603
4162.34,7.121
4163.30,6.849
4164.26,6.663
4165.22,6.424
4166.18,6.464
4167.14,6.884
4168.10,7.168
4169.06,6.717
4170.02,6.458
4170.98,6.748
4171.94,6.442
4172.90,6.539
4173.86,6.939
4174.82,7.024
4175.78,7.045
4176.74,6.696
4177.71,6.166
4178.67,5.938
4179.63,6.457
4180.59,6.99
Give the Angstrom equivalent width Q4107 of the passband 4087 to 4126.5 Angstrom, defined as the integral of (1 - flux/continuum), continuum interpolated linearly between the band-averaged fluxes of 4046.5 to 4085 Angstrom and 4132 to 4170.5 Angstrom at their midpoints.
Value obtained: -4.6 Angstrom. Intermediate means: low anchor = 6.87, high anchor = 6.74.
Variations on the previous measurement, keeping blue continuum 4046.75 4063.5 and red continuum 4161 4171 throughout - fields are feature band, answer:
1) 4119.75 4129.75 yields -1.2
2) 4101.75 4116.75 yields -1.4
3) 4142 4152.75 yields -0.6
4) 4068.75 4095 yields -2.7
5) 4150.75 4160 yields 1.0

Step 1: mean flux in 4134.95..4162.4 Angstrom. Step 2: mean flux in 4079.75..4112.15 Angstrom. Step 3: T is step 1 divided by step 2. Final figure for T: 0.9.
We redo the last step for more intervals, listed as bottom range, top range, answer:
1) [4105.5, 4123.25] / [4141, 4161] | 0.88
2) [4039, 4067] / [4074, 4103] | 1.07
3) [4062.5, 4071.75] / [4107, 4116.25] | 1.12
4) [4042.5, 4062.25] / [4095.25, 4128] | 1.07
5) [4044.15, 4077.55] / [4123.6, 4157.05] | 1.04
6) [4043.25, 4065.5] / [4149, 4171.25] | 0.93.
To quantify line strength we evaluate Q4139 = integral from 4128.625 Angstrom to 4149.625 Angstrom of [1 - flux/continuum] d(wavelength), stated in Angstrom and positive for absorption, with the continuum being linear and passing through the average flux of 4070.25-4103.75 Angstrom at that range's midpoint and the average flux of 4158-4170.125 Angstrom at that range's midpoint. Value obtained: -1.82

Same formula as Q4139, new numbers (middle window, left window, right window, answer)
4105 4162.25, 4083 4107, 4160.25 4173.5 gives -0.88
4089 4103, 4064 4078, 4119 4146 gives -1.25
